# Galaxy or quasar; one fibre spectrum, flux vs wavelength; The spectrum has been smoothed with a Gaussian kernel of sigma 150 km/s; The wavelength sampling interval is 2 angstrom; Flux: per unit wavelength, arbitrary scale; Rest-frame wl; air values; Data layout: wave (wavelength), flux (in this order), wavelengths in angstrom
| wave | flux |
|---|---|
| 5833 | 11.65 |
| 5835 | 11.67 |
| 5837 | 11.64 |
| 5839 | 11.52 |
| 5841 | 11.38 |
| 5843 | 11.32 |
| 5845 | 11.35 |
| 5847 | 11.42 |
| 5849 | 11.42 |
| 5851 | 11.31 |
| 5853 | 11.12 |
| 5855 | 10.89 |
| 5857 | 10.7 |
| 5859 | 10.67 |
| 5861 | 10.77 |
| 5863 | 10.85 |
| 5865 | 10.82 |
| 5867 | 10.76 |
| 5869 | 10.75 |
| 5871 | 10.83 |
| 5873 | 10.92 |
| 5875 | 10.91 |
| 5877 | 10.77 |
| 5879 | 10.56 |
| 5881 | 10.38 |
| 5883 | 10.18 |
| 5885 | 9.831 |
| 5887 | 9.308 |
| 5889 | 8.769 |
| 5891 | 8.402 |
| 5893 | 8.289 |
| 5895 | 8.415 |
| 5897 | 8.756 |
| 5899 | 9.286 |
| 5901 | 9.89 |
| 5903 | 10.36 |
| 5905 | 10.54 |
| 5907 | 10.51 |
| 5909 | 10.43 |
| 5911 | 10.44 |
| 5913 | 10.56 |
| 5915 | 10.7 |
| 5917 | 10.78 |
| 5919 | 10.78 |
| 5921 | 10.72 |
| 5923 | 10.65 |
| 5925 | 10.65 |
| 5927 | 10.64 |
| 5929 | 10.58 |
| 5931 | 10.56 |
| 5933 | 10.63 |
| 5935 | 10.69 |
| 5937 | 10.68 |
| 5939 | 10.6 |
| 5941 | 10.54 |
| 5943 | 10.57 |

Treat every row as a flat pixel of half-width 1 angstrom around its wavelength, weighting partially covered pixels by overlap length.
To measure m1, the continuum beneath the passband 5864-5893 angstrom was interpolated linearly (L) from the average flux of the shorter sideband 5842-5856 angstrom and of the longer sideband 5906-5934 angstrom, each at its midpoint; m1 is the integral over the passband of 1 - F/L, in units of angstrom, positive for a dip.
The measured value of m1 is 2.2 angstrom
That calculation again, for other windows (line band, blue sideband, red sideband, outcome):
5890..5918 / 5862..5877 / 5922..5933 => 2.3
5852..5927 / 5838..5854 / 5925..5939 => 4.9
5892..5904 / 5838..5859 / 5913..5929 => 1.9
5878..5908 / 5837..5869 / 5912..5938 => 3.6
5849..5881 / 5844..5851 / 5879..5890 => -0.7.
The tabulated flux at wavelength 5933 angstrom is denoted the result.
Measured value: 10.63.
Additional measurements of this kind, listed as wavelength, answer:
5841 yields 11.38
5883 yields 10.18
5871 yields 10.83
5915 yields 10.7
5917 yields 10.78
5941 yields 10.54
